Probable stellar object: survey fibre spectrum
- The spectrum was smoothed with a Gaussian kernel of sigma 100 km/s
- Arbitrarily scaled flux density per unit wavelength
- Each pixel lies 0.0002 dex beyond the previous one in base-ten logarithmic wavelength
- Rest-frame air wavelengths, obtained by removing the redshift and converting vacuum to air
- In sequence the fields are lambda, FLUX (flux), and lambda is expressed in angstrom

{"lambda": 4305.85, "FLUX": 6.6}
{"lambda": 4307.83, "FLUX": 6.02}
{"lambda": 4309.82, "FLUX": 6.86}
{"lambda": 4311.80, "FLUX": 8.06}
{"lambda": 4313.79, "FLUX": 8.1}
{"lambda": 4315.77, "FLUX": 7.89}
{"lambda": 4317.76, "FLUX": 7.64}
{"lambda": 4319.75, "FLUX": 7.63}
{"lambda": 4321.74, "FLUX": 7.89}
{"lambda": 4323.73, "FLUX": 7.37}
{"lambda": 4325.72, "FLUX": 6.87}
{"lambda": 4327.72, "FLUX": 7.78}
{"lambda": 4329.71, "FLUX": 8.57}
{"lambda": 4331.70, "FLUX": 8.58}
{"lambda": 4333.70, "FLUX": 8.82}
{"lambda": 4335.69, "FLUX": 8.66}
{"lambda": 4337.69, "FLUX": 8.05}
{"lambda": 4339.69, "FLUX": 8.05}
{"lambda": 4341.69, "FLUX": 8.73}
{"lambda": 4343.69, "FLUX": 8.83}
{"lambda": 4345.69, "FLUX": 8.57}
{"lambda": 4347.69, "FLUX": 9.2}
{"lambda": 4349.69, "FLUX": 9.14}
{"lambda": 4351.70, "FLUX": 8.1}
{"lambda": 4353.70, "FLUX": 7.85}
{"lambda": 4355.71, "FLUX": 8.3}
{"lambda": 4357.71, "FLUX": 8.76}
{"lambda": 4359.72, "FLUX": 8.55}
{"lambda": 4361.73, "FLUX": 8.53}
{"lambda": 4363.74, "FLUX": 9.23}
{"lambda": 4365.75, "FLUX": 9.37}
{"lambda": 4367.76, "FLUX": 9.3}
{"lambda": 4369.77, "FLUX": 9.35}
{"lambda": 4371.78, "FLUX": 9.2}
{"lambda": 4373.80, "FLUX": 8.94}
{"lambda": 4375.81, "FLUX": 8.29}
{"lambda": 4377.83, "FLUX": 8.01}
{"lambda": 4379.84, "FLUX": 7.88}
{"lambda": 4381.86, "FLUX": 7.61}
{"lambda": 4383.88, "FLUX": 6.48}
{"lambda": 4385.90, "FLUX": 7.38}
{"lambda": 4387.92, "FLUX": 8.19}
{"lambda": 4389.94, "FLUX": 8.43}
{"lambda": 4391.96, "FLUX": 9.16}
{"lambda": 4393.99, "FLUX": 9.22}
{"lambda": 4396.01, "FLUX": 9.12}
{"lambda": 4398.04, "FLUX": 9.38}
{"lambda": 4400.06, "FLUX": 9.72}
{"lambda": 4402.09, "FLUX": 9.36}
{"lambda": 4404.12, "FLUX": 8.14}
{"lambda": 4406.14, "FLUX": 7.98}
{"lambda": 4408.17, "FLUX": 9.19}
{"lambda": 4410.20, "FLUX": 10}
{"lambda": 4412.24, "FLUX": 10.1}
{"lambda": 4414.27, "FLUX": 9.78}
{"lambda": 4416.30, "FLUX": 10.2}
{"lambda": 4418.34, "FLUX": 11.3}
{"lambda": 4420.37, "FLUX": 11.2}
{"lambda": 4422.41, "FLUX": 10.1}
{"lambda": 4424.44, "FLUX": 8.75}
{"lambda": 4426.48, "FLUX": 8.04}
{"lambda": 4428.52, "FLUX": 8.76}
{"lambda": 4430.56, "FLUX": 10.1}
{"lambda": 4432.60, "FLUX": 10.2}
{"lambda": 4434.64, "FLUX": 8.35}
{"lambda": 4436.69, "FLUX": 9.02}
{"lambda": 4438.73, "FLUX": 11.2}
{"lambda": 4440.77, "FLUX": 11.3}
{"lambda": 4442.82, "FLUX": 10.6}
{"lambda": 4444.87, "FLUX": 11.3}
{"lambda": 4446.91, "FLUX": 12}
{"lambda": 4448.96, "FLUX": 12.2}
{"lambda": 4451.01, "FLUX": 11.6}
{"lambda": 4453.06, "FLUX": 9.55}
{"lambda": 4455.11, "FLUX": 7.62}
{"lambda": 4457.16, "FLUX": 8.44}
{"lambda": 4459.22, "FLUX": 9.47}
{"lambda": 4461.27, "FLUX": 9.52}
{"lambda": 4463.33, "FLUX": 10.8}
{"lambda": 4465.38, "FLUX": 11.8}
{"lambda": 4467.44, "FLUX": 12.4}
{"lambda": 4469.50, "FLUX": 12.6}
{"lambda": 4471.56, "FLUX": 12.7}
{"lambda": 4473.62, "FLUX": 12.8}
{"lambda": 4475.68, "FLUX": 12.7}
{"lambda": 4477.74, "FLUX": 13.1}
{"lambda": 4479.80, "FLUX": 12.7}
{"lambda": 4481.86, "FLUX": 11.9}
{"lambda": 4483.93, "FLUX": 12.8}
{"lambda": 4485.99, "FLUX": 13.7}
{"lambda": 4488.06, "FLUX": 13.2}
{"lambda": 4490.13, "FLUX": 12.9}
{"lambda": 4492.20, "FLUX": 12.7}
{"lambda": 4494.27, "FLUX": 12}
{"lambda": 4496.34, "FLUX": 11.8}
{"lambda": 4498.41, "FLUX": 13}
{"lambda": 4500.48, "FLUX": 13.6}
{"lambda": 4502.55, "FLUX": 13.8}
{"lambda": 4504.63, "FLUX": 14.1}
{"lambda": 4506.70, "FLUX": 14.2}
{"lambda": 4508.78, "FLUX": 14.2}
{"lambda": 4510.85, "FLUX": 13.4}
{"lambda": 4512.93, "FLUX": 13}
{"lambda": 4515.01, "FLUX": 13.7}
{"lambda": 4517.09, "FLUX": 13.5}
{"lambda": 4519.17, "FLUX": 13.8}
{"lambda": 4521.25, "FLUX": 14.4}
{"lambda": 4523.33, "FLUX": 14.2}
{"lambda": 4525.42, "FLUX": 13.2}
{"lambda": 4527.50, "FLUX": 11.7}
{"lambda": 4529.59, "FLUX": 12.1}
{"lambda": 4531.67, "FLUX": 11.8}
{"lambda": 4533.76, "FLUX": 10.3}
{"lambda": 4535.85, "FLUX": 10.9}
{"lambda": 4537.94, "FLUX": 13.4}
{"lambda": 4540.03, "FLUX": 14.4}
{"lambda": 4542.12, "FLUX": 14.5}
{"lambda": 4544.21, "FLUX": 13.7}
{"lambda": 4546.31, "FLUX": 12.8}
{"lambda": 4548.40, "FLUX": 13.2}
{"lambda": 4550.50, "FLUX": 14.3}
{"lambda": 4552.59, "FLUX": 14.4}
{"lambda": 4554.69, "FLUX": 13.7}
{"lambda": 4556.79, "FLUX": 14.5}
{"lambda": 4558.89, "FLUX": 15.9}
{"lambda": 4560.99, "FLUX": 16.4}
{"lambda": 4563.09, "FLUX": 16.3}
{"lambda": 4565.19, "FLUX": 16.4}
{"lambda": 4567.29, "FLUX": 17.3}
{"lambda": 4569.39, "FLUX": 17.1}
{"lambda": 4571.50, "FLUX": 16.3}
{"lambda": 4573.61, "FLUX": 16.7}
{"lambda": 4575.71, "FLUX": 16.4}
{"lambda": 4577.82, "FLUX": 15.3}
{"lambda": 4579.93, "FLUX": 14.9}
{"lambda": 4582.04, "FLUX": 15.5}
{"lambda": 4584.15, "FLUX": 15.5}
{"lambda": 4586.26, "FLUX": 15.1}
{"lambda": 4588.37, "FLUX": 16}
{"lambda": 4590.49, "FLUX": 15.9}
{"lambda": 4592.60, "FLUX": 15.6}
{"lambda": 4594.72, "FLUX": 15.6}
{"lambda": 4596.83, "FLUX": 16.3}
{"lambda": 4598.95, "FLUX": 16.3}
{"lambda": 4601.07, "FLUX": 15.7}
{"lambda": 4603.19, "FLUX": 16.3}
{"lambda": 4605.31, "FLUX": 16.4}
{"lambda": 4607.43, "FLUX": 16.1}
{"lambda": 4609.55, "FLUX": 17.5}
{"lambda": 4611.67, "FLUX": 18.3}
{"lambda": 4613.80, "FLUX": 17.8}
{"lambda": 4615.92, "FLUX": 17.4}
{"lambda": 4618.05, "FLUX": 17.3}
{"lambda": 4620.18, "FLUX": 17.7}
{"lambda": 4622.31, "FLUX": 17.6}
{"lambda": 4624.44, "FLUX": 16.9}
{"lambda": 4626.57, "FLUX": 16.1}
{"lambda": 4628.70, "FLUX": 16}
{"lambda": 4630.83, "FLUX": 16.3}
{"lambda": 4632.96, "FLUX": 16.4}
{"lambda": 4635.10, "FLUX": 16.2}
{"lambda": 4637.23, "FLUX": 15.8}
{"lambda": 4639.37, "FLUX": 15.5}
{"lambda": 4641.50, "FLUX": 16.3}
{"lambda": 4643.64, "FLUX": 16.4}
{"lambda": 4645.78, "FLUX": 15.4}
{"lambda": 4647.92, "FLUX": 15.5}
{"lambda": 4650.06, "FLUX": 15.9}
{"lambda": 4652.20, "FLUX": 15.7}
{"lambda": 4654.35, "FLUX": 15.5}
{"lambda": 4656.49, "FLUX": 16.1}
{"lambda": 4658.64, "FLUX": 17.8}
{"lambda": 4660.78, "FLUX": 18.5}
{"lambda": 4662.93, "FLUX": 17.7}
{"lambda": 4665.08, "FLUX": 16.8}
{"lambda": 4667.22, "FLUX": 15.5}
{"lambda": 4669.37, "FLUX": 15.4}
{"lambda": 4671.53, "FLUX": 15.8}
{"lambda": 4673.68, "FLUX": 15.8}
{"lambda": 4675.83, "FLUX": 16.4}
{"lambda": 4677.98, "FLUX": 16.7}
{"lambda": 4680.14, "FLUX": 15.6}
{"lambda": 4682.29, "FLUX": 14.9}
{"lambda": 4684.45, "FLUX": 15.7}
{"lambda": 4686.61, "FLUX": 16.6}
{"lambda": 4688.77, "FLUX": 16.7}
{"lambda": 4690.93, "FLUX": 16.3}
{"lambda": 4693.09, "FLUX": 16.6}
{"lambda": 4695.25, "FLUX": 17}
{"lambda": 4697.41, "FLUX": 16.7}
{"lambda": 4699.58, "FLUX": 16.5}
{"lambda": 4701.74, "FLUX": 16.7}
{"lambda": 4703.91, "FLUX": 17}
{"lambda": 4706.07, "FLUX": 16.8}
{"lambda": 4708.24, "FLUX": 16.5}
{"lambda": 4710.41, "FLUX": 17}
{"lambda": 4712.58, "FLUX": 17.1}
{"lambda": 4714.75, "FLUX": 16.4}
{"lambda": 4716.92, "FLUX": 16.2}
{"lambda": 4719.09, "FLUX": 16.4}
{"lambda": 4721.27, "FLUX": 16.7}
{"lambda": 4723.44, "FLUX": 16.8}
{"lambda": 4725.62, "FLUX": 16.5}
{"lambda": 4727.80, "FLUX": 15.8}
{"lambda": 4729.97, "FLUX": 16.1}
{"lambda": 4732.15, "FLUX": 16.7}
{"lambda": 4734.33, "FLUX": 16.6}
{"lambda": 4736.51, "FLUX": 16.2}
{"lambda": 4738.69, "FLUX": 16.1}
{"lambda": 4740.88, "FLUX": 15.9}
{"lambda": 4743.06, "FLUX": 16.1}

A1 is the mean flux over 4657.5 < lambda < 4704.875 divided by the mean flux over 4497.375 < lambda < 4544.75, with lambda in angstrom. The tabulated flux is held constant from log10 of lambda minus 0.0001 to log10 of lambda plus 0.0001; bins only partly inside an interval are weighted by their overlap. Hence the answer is 1.24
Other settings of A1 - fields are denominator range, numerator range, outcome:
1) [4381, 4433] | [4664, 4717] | 1.79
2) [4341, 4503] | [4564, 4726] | 1.62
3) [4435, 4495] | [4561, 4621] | 1.42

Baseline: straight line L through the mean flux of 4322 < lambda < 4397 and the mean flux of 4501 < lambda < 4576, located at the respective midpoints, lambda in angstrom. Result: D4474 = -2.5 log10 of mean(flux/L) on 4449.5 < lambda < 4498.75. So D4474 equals 0.035 mag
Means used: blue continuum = 8.44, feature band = 11.7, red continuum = 14.1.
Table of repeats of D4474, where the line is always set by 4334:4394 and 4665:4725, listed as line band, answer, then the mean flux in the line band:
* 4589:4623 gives -0.172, 16.7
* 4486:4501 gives -0.106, 12.8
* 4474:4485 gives -0.129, 12.7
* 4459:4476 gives -0.070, 11.7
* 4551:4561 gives -0.134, 14.8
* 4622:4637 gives -0.111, 16.4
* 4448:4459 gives 0.084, 9.83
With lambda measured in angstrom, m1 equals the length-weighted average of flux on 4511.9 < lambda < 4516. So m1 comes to 13.3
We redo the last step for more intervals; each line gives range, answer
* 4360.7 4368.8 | 9.11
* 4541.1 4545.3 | 14.1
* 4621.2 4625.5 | 17.2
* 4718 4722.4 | 16.6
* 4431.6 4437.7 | 9.18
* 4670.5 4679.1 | 16.2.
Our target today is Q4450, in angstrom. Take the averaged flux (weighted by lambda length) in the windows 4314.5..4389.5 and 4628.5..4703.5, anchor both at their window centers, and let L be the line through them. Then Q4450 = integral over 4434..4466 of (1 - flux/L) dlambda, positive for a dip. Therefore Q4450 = 1.44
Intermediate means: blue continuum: 8.31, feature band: 10.3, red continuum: 16.3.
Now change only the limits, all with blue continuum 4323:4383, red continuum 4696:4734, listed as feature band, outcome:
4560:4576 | -4.00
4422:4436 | 1.43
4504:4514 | -1.50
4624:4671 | -3.66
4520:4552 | -1.12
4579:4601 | -3.01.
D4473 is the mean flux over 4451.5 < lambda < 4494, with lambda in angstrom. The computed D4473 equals 11.7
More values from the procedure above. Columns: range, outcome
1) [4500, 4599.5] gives 14.5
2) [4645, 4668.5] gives 16.4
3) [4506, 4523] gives 13.8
